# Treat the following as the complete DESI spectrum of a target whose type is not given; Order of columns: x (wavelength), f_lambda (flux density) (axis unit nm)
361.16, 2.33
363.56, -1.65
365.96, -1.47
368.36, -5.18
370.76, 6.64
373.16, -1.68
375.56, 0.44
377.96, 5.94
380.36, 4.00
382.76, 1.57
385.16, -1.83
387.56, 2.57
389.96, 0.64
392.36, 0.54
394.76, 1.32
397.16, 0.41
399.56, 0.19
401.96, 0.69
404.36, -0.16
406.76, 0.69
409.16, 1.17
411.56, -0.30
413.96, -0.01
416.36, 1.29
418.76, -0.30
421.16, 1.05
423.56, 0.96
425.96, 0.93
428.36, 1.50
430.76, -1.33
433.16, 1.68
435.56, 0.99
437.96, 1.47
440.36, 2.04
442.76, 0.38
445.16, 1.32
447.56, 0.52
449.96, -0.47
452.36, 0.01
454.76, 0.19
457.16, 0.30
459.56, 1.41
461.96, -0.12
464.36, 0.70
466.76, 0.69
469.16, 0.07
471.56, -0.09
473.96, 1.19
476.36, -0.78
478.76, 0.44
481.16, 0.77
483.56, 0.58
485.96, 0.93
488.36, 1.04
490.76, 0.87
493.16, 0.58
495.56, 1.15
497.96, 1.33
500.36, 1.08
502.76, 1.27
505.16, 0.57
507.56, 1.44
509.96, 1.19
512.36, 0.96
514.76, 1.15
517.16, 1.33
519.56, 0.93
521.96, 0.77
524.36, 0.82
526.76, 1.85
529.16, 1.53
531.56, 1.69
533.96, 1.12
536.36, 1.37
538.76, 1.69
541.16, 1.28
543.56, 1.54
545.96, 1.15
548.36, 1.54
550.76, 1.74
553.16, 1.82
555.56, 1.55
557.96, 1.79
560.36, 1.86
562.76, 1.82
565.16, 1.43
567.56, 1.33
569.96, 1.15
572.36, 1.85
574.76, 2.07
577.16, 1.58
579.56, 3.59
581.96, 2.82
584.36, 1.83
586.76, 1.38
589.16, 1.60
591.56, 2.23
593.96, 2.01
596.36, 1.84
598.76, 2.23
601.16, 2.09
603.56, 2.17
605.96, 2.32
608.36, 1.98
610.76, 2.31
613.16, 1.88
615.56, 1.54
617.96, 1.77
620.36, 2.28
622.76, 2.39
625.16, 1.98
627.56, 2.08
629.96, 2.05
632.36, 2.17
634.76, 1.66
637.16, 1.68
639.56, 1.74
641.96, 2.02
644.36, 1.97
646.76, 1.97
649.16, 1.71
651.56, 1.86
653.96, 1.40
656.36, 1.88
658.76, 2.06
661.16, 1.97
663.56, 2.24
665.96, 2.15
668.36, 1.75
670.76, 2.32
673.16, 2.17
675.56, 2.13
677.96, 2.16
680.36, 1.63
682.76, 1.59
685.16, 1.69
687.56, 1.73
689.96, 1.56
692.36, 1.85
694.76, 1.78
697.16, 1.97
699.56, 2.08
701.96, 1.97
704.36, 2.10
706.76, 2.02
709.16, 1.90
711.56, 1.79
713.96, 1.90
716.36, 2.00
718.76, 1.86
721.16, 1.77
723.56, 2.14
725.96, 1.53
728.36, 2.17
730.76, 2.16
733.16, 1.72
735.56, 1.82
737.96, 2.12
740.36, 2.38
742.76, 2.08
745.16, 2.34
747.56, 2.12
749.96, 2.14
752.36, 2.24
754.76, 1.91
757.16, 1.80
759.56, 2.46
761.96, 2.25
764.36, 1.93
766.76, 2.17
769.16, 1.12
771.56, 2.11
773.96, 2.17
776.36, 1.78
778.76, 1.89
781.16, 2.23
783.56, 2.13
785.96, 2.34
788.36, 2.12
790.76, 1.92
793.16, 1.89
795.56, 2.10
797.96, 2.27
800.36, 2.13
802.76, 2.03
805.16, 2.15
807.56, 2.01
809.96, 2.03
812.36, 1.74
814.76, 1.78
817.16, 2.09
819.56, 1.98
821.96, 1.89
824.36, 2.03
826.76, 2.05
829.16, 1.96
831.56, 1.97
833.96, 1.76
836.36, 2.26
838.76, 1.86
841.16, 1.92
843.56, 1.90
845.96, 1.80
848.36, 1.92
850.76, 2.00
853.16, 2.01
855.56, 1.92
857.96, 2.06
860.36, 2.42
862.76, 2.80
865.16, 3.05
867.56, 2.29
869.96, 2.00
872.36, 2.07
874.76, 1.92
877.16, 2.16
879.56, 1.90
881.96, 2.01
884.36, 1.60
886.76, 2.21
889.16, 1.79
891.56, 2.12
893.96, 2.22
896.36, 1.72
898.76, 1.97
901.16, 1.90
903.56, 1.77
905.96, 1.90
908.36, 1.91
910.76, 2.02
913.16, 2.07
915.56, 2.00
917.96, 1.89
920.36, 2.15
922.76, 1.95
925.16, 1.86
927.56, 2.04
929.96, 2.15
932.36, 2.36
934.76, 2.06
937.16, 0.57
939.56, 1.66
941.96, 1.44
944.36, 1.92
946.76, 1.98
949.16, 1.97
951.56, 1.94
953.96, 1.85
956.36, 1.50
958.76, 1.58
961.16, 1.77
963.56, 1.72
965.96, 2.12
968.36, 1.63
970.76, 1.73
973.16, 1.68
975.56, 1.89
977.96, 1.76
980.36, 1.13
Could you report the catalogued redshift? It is 0.316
